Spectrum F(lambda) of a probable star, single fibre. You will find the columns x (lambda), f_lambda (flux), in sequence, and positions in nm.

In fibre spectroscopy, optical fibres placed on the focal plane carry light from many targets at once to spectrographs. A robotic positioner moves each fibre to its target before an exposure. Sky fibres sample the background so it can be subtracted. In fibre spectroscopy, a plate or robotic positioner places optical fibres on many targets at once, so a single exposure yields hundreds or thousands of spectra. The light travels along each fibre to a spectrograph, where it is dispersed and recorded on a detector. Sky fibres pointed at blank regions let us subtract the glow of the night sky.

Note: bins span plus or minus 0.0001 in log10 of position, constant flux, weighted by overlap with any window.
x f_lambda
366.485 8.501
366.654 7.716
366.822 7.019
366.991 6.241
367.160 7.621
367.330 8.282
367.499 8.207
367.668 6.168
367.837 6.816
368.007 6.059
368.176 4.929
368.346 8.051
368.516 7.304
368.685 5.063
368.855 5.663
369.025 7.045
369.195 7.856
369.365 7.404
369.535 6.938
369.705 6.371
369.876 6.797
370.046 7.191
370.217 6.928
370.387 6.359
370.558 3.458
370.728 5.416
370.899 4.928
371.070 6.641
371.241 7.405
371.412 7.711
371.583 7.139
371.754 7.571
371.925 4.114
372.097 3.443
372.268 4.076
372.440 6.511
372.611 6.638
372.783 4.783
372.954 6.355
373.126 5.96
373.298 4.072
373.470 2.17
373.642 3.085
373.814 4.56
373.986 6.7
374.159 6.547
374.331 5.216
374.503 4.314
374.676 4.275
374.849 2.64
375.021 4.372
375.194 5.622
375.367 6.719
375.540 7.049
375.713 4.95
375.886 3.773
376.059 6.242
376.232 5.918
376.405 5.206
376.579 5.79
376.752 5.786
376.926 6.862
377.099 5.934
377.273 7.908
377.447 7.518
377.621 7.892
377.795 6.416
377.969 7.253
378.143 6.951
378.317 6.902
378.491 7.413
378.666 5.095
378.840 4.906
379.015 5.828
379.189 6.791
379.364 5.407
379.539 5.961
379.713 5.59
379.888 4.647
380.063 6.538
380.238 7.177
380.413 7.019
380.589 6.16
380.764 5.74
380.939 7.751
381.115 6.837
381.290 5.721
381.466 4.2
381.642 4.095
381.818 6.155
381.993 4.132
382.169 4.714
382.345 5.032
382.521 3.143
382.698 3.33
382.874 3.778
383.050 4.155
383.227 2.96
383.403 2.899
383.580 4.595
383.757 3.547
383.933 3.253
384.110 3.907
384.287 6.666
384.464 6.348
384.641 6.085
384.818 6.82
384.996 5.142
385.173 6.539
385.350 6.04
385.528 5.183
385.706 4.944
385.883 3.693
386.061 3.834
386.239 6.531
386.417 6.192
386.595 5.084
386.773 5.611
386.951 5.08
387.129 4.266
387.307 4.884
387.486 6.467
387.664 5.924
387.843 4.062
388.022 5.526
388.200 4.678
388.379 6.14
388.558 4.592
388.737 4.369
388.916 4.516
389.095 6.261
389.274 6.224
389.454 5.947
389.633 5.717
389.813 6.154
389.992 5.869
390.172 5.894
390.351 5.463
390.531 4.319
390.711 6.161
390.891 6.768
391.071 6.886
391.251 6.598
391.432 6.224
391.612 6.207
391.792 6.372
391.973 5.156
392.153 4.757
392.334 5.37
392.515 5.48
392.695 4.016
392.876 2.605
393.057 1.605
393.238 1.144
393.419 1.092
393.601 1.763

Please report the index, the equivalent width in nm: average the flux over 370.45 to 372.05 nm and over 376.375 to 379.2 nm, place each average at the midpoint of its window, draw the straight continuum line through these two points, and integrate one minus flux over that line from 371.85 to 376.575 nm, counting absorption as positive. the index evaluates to 0.91 nm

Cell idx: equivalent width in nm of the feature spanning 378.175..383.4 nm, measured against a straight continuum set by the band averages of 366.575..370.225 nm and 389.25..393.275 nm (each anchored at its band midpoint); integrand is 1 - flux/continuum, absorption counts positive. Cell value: 0.56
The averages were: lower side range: 6.89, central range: 5.39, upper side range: 5.29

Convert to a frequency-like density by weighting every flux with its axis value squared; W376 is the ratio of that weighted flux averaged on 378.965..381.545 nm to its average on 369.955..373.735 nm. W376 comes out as 1.15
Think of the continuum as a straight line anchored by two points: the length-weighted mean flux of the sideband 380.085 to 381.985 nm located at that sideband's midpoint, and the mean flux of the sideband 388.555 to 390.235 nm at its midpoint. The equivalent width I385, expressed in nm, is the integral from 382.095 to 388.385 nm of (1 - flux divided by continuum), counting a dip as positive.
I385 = 0.97 nm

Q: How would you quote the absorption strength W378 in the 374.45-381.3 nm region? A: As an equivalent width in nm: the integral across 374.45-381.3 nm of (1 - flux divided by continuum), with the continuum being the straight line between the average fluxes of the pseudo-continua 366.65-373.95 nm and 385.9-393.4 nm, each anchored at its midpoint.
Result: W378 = -0.34 nm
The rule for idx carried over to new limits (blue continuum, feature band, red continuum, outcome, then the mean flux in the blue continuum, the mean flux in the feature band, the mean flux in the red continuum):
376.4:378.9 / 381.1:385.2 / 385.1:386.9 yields 0.76 nm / 6.58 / 4.69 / 5.35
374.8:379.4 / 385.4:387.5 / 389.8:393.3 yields 0.14 nm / 6.08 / 5.12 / 5.16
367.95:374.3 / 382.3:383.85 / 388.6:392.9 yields 0.55 nm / 5.92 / 3.68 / 5.59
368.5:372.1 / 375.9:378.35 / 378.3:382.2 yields -0.21 nm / 6.35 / 6.52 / 5.86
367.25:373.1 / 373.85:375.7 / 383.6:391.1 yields 0.24 nm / 6.34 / 5.31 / 5.4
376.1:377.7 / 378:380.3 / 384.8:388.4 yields 0.05 nm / 6.52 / 6.11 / 5.32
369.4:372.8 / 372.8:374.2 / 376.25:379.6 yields 0.30 nm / 6.06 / 4.87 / 6.4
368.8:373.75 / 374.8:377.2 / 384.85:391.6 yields 0.09 nm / 5.86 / 5.55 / 5.53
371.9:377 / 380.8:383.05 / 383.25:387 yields 0.10 nm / 5.13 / 4.9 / 5.11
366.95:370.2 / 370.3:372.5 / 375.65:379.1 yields 0.30 nm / 6.85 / 5.74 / 6.24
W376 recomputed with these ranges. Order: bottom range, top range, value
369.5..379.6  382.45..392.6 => 0.97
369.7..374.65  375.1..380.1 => 1.14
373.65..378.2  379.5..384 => 0.88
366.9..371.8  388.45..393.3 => 0.88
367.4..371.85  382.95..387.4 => 0.82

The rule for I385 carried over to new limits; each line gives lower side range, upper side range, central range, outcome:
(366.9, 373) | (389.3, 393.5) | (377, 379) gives -0.282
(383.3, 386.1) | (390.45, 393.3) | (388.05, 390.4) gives -0.246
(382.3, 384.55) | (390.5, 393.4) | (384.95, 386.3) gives -0.285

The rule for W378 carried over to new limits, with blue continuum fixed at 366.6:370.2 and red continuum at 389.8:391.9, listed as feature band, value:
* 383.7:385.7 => 0.28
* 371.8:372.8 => 0.25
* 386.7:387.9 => 0.19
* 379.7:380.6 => 0.03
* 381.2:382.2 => 0.24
